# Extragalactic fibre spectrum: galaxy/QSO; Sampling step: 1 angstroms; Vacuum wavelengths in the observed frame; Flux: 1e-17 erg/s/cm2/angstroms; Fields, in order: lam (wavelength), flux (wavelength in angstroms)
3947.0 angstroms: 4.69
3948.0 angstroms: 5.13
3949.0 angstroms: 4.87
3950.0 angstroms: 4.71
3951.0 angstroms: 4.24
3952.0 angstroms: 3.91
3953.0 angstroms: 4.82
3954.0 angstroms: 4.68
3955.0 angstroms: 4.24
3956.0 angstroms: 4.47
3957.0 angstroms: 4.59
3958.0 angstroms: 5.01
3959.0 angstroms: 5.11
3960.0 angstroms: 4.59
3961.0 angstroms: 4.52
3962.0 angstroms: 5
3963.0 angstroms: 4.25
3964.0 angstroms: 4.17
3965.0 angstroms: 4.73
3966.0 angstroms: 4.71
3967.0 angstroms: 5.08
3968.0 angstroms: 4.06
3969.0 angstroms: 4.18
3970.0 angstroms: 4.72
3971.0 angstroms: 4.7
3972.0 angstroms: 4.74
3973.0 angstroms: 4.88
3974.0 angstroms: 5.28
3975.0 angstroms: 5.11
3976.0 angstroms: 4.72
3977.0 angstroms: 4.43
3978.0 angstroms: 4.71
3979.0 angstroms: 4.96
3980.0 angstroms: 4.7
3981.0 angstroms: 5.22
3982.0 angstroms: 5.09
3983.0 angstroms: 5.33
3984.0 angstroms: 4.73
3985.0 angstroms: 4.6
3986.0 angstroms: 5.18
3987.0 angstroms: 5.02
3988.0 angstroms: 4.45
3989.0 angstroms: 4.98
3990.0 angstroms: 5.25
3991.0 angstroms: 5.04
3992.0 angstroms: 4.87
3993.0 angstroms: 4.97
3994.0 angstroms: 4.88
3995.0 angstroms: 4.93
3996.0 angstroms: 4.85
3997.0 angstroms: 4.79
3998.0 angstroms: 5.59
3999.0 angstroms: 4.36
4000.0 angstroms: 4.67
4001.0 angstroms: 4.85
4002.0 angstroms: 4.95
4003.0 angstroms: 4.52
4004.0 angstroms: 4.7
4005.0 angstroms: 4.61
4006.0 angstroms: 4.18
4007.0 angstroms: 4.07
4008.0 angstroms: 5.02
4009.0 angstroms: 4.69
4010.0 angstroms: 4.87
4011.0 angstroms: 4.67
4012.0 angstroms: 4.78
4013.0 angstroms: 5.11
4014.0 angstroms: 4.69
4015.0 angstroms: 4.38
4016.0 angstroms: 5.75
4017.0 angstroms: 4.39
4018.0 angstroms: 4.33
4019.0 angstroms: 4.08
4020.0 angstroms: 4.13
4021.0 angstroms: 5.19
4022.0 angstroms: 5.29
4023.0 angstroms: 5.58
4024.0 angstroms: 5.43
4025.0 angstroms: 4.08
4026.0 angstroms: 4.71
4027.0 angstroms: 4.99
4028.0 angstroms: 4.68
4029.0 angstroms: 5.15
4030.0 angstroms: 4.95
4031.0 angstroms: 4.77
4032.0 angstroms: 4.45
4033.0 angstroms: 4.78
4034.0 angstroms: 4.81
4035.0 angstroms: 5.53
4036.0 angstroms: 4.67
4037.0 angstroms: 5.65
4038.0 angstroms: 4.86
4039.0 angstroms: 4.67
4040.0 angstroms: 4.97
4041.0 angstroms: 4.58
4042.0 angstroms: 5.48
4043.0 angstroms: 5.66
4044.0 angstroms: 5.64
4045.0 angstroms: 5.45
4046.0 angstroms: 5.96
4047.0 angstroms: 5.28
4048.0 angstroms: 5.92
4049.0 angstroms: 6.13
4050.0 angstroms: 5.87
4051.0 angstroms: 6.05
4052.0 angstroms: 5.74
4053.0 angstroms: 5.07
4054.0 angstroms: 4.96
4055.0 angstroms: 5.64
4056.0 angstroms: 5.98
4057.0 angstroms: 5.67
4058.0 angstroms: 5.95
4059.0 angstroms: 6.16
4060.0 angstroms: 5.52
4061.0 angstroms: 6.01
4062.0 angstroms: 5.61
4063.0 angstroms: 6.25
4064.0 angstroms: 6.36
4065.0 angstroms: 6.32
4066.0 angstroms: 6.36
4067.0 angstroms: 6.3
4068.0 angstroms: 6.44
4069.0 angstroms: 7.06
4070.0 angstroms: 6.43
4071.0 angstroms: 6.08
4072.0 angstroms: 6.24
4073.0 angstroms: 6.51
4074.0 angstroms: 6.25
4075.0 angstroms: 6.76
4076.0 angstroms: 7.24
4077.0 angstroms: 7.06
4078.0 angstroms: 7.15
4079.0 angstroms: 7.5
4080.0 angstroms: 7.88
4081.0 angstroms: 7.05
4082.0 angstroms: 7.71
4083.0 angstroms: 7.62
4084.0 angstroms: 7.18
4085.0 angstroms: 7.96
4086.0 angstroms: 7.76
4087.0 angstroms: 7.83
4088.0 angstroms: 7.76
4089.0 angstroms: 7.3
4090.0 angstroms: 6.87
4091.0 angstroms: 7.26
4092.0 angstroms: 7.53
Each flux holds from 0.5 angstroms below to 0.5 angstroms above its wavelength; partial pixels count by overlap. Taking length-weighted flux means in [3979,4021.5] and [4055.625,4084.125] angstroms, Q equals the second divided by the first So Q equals 1.4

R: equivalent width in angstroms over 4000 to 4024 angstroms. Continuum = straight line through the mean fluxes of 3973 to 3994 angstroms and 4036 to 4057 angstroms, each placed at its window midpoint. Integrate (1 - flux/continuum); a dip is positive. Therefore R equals 2.0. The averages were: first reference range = 4.93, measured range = 4.75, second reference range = 5.46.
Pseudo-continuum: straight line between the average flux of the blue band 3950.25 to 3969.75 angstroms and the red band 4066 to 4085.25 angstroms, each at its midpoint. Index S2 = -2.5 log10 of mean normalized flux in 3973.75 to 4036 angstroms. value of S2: 0.130 mag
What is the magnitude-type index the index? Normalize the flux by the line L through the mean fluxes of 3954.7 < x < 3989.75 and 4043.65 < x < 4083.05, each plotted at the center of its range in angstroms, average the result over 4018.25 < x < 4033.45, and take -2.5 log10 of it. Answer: 0.17 mag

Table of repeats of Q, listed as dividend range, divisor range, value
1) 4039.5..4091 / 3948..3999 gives 1.34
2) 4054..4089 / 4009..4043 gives 1.37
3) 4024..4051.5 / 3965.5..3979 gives 1.10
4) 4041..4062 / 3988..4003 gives 1.16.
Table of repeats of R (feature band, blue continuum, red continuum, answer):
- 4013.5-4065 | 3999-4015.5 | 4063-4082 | 3.8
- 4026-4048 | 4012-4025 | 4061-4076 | 1.2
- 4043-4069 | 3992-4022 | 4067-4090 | 1.9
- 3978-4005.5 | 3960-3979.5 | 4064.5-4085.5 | 1.3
